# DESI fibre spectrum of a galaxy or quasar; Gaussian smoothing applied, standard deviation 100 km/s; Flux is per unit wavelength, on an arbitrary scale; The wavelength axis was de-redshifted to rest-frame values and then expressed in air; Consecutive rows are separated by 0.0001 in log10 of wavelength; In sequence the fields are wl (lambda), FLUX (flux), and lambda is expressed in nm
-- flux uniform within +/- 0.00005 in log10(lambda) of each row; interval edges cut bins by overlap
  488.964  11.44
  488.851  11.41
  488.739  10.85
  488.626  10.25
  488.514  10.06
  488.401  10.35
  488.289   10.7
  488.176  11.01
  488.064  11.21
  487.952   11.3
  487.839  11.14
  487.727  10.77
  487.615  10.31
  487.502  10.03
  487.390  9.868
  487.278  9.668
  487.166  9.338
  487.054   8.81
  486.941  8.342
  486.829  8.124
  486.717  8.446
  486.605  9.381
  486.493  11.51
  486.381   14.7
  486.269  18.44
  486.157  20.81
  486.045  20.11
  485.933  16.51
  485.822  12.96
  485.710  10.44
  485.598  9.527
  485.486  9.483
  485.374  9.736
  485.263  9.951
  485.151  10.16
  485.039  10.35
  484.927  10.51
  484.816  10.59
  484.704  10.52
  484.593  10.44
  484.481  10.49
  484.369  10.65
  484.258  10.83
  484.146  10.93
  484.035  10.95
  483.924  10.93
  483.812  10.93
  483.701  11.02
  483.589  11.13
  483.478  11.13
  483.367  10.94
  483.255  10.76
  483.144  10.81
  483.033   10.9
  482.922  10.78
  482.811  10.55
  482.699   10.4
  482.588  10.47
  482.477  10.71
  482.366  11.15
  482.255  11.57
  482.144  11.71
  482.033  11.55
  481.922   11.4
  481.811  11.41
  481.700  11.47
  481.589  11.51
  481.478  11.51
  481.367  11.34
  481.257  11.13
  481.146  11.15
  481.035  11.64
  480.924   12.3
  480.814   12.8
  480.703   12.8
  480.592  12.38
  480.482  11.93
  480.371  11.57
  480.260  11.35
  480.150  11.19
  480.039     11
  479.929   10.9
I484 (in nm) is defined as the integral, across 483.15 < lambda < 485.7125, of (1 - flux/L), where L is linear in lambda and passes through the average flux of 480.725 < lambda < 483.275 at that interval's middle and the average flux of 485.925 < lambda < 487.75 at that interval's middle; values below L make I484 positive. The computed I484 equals 0.24 nm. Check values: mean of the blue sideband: 11.3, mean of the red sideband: 12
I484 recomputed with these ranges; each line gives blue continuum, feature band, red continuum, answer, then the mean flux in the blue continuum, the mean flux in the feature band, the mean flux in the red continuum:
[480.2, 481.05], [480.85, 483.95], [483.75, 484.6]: 0.08 nm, 12.1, 11.2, 10.8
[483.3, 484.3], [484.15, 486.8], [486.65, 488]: -0.42 nm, 11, 12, 9.66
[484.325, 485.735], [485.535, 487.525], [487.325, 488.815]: -0.32 nm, 10.2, 12.1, 10.6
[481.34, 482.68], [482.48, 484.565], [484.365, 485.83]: 0.00 nm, 11.3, 10.8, 10.3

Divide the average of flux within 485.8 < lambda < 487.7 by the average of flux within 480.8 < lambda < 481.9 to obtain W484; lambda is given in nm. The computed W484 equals 1.1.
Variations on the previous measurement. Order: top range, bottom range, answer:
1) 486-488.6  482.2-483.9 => 1.05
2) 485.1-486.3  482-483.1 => 1.22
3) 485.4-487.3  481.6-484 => 1.10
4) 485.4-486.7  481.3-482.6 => 1.21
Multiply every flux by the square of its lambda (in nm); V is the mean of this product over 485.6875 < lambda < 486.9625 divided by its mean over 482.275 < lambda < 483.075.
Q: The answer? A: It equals 1.28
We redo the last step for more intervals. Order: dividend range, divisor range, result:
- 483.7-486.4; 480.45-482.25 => 1.04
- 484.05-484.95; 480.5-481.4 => 0.90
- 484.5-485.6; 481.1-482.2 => 0.90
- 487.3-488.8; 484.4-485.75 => 1.05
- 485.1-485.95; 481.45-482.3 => 0.96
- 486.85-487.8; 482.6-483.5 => 0.91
